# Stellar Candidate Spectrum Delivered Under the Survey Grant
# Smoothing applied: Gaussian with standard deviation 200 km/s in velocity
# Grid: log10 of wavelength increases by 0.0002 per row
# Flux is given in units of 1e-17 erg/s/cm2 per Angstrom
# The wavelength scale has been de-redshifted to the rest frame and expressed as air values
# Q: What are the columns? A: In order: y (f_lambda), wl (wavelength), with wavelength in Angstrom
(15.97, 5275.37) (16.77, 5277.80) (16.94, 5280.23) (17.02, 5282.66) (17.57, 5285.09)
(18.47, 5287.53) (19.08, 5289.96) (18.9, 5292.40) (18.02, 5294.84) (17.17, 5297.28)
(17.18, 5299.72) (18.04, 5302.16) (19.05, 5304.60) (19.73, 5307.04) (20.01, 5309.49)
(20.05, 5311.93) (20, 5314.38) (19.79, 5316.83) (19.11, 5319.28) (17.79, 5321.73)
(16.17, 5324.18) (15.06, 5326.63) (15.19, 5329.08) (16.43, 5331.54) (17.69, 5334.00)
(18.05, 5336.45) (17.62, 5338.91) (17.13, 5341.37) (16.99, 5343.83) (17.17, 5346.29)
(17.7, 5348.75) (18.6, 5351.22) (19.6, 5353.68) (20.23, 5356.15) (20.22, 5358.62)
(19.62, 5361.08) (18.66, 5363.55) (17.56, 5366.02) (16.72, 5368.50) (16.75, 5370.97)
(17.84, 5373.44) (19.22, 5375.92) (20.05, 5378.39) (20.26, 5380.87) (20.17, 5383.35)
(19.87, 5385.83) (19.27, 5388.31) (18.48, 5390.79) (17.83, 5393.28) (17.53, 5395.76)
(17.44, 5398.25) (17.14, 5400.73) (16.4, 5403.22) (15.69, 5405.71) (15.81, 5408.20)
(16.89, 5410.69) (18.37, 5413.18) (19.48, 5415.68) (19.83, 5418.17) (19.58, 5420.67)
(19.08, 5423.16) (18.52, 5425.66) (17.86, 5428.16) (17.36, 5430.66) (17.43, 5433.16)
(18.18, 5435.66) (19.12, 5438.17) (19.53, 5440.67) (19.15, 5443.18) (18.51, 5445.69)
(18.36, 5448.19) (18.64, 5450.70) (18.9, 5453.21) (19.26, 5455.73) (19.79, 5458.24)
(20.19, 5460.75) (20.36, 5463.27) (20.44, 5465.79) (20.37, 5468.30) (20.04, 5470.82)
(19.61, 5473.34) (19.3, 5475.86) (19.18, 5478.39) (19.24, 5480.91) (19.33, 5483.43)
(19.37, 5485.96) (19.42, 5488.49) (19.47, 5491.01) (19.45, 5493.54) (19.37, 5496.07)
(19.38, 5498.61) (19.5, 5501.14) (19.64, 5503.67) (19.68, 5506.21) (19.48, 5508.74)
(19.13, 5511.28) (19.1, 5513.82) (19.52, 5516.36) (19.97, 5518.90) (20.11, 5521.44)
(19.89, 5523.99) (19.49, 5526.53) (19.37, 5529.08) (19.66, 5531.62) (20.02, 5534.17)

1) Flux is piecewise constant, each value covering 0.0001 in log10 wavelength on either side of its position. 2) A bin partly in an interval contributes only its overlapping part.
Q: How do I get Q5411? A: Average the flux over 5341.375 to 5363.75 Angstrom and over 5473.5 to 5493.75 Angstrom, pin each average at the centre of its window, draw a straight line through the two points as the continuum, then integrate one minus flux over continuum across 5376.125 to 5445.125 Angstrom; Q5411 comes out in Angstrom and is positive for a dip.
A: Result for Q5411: 2.11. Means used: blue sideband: 18.7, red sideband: 19.4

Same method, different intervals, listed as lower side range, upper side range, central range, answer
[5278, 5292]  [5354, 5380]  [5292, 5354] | 0.9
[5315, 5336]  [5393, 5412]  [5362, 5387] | -2.6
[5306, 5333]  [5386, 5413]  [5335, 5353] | 0.2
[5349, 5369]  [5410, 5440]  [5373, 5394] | -0.6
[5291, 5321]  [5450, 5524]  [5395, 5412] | 2.3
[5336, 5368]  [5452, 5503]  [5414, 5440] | 0.6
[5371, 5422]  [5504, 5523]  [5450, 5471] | -0.9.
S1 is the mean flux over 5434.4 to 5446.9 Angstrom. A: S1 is 18.9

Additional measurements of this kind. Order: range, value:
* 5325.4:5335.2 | 16.1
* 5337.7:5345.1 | 17.2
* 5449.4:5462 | 19.4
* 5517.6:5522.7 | 20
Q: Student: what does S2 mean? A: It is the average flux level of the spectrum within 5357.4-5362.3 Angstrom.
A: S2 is 20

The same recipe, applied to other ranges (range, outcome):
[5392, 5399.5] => 17.6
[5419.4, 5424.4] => 19.3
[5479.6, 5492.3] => 19.4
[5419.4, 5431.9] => 18.5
